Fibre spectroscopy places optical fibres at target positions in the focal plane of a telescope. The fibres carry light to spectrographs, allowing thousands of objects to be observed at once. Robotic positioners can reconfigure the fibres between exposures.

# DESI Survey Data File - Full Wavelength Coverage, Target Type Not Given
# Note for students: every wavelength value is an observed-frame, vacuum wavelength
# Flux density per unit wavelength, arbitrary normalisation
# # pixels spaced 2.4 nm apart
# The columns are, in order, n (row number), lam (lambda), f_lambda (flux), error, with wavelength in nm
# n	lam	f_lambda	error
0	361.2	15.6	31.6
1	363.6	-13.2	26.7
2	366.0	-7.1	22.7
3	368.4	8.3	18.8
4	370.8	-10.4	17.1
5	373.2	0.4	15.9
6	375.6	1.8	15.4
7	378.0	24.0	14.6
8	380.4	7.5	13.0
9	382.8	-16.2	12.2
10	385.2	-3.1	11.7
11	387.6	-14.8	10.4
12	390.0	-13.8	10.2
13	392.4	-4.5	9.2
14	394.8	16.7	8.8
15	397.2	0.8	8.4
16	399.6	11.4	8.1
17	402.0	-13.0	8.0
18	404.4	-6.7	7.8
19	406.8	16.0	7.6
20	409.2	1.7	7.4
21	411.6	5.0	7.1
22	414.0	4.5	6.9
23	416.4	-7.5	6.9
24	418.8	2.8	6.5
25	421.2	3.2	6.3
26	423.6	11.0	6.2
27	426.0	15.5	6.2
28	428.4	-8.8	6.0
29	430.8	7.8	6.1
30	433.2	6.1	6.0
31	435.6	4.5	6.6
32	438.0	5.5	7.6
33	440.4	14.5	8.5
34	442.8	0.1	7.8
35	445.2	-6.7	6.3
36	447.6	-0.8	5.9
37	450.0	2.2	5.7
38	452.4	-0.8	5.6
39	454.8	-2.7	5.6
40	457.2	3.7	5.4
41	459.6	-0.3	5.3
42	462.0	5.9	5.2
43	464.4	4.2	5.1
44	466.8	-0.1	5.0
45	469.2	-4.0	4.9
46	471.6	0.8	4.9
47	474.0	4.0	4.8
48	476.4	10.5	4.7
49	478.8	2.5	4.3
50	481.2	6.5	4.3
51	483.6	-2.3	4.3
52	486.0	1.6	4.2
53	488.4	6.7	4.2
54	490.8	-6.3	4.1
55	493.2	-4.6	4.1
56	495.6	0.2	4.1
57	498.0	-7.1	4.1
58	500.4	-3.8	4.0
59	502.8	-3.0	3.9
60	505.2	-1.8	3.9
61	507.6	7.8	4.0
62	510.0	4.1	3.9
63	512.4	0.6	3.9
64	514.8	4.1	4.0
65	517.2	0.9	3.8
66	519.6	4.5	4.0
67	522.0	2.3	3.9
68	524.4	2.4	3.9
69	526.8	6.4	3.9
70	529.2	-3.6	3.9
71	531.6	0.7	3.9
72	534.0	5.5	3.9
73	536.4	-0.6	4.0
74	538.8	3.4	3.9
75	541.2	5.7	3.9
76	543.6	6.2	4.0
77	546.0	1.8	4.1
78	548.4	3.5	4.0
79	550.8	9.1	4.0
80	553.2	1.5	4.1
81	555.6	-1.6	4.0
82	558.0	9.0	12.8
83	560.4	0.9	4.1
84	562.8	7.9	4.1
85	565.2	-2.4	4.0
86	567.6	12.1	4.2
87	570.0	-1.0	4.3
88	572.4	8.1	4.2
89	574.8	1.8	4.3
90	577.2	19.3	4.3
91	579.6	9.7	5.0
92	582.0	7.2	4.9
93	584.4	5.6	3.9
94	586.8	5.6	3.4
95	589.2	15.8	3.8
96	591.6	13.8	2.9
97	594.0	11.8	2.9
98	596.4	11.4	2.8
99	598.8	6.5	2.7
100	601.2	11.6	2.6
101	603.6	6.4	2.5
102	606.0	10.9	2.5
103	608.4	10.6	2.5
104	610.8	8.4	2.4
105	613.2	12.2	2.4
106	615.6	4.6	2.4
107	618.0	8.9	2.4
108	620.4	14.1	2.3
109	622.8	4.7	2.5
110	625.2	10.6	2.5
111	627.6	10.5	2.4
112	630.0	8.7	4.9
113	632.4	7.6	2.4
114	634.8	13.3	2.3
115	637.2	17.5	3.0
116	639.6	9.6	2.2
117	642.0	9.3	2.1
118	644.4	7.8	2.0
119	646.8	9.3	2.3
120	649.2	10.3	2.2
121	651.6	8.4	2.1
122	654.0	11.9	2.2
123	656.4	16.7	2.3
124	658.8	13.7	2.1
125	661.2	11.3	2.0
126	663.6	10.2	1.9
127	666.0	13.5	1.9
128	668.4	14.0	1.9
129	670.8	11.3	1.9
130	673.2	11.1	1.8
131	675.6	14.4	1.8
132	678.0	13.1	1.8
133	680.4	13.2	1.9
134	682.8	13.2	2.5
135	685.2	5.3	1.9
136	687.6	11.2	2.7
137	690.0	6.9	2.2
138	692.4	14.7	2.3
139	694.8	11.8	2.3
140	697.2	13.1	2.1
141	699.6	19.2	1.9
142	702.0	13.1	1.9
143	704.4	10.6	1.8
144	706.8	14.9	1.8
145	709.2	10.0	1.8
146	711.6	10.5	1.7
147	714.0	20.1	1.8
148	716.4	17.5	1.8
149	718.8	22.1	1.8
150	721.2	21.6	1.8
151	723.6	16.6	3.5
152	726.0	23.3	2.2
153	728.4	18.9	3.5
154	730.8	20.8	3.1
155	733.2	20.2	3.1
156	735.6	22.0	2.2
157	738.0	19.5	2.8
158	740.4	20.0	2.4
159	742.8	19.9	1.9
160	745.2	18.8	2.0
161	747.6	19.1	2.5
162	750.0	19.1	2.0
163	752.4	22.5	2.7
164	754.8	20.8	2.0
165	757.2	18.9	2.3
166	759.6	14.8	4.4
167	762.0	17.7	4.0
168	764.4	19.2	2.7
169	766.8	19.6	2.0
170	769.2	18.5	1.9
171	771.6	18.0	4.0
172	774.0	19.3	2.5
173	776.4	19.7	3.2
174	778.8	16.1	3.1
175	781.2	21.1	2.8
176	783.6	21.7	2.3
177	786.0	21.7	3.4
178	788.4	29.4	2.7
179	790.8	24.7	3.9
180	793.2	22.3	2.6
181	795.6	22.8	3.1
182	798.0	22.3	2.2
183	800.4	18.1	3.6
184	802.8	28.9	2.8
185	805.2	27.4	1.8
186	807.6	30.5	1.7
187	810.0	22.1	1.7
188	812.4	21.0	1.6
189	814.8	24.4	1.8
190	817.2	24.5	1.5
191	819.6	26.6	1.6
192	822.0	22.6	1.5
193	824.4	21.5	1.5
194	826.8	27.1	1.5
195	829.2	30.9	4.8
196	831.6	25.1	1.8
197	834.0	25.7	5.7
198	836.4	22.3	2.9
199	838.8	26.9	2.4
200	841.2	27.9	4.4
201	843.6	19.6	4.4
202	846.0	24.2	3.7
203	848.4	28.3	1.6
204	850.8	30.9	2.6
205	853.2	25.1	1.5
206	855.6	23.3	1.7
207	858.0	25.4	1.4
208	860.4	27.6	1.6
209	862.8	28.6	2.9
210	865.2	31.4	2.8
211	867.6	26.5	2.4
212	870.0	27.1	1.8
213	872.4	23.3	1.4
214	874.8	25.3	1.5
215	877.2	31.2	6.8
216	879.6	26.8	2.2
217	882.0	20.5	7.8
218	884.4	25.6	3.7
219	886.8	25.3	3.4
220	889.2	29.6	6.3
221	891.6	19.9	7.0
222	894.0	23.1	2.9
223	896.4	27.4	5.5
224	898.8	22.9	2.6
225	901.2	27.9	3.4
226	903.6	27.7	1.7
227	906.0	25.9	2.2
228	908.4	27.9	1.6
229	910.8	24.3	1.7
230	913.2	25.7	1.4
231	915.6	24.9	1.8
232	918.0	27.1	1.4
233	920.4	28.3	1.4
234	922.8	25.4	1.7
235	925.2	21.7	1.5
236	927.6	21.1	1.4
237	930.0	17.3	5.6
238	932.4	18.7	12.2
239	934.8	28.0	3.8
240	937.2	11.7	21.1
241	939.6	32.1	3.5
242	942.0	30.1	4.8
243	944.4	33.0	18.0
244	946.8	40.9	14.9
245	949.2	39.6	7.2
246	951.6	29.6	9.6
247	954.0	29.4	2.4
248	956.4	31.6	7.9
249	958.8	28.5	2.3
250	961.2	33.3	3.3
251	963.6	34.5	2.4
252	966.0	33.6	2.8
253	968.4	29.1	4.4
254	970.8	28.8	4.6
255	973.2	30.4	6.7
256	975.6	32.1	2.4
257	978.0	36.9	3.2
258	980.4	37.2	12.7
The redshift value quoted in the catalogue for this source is 0.791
